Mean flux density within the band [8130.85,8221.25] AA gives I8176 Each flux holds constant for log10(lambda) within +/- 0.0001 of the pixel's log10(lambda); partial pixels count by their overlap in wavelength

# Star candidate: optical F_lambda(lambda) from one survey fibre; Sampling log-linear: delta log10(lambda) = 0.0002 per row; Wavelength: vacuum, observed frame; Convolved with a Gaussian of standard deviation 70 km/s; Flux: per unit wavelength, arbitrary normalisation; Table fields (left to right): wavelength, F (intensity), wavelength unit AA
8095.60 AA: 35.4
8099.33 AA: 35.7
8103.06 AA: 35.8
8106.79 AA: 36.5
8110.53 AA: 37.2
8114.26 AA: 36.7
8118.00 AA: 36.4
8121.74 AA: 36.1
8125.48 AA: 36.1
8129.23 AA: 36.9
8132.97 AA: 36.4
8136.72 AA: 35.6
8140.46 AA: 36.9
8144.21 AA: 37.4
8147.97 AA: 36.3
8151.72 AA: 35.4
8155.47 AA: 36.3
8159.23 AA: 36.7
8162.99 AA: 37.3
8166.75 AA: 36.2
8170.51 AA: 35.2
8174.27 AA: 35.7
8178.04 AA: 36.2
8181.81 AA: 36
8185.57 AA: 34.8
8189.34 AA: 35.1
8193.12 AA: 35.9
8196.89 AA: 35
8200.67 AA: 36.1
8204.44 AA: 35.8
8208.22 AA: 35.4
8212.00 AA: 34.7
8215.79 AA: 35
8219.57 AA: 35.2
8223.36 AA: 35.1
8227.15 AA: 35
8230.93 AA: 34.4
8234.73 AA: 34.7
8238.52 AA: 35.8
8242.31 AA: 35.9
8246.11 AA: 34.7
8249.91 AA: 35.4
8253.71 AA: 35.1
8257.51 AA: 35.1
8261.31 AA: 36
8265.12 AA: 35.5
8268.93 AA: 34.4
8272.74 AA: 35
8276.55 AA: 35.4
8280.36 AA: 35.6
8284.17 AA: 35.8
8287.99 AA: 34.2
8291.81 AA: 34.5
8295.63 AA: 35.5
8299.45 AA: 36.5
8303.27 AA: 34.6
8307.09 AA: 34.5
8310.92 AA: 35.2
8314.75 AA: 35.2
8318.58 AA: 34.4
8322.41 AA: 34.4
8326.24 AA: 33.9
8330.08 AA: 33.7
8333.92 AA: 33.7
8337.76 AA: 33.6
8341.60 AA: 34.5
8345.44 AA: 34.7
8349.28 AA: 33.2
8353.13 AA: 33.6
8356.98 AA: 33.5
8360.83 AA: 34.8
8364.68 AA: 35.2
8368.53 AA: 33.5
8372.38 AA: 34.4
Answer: 35.9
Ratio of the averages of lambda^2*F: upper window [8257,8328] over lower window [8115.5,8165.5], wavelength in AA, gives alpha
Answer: 1.0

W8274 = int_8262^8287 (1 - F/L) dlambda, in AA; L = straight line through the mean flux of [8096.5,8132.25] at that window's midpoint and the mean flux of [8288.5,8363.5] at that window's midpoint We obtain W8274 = -0.28 AA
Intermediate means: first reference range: 36.3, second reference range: 34.4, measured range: 35.3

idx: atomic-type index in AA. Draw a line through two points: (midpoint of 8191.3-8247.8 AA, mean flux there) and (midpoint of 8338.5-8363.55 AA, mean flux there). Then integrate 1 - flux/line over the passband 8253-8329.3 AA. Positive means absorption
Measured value -0.9 AA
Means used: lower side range 35.2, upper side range 34.1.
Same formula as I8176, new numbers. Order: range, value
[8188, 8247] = 35.2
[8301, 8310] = 34.7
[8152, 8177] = 36.2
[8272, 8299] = 35.2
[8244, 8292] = 35.2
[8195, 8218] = 35.3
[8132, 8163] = 36.4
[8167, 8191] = 35.6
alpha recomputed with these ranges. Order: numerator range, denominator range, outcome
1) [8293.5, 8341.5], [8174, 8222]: 1.00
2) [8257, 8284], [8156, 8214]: 1.01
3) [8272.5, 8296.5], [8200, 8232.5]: 1.02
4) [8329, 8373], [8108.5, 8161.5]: 0.98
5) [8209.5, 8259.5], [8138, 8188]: 0.99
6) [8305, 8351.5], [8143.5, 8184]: 0.98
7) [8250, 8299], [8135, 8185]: 1.00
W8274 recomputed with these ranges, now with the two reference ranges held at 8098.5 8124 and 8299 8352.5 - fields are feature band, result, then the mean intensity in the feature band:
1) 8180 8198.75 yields 0.1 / 35.4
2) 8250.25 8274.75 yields -0.2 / 35.2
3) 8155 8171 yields -0.2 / 36.4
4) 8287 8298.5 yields -0.1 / 34.9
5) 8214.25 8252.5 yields 0.1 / 35.1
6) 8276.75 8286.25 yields -0.2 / 35.6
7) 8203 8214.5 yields 0.1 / 35.2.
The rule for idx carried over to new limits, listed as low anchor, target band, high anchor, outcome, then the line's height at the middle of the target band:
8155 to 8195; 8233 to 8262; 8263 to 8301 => 0.11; 35.5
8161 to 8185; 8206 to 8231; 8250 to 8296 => 0.43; 35.6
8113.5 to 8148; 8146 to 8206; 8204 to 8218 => -0.25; 35.7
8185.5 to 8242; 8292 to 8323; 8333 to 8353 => -0.68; 34.3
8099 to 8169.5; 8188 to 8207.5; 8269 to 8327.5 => 0.15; 35.9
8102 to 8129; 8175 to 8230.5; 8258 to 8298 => 0.64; 35.8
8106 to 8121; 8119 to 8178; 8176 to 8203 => -0.21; 36.2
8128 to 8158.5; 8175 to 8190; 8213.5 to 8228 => 0.06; 35.7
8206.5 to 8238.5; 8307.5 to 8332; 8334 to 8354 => -0.24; 34.1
